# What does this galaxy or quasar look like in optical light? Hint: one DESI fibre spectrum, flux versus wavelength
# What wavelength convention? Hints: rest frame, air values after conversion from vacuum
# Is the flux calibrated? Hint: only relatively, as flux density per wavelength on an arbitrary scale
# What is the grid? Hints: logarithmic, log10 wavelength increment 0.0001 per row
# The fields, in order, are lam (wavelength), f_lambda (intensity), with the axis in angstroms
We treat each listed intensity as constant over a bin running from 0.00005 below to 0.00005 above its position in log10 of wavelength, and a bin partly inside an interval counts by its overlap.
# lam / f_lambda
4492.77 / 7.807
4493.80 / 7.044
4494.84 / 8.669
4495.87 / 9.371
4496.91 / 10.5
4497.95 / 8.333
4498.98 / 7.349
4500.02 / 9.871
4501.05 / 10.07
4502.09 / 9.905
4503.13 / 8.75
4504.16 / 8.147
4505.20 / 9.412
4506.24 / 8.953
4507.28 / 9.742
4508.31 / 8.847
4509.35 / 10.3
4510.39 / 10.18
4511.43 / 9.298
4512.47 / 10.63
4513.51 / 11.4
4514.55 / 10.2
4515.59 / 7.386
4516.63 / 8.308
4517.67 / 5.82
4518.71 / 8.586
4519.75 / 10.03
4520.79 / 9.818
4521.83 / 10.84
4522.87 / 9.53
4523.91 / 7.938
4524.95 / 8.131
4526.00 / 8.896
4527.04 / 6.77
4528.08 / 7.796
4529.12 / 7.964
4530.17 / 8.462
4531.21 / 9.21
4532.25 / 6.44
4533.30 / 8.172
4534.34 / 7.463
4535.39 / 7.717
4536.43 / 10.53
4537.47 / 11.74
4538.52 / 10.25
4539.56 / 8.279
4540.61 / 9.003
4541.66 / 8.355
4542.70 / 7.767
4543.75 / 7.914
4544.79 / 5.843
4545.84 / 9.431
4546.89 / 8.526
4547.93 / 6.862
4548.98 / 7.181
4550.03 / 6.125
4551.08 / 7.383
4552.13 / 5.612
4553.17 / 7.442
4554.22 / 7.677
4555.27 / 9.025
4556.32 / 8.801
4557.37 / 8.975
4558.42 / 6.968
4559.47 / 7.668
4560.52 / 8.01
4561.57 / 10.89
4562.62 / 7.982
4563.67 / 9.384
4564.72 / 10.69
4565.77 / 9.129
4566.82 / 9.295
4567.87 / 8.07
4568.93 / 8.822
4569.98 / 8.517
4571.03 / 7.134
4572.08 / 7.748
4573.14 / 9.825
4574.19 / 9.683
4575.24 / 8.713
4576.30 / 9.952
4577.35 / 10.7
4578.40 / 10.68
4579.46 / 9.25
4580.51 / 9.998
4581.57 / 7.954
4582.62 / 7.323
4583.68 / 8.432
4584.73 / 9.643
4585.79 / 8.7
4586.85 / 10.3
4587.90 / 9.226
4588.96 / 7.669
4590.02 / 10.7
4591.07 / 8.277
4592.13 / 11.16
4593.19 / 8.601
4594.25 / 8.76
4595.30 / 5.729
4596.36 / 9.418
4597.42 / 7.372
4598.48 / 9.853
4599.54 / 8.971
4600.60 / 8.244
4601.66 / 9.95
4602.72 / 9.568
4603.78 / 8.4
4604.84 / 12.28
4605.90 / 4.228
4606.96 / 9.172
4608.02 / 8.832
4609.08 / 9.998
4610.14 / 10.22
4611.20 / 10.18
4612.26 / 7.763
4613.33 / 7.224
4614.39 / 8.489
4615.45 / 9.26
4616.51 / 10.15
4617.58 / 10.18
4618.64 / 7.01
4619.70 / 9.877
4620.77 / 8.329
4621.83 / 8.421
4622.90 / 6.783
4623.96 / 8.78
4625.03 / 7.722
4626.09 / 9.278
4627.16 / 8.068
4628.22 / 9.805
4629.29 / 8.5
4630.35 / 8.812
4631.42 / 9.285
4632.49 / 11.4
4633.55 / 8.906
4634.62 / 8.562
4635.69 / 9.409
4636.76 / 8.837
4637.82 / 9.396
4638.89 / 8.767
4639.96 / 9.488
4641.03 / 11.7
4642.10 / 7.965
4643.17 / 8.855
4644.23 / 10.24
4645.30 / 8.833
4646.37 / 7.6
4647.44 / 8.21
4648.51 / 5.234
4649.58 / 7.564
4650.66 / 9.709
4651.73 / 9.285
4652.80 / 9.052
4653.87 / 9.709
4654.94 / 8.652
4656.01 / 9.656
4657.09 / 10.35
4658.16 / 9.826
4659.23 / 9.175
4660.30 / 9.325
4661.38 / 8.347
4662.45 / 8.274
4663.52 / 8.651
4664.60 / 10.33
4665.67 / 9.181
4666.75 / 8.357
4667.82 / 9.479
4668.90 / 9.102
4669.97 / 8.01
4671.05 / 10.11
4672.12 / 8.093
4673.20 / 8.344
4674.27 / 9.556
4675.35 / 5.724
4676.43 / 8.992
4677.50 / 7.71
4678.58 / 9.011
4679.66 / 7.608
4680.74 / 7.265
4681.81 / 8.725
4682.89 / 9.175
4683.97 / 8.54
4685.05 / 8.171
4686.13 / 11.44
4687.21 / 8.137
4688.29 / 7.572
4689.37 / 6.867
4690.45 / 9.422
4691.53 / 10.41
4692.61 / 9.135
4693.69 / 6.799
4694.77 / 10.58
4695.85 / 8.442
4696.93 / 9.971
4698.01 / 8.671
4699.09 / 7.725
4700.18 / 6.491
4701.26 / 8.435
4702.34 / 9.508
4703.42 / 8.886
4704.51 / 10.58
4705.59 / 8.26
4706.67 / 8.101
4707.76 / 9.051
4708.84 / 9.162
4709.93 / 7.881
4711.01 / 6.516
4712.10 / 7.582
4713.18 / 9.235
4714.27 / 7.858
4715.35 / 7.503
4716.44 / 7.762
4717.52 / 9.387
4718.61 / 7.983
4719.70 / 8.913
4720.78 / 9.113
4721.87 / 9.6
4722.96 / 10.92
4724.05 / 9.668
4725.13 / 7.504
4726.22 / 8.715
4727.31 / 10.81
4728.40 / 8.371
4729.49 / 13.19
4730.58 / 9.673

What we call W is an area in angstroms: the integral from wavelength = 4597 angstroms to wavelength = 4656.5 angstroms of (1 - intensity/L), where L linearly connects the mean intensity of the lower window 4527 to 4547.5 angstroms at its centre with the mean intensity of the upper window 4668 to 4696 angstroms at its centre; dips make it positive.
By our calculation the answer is -2.61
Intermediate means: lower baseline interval 8.42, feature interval 8.9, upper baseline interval 8.59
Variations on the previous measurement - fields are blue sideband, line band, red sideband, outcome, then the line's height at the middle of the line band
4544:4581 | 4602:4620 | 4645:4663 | -0.7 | 8.64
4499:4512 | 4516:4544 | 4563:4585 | 2.1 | 9.27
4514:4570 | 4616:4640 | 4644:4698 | -0.8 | 8.63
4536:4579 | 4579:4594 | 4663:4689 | -0.8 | 8.6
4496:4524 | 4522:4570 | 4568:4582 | 4.5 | 9.2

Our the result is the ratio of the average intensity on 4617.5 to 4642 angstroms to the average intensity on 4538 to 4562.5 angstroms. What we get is 1.1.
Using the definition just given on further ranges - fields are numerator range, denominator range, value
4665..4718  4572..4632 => 0.96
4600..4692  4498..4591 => 1.01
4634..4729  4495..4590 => 1.00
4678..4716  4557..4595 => 0.95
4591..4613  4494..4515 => 0.94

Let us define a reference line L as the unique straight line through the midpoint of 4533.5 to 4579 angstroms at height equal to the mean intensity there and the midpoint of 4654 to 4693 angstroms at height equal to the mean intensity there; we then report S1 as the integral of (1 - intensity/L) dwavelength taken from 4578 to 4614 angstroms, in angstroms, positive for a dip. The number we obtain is -1.24 angstroms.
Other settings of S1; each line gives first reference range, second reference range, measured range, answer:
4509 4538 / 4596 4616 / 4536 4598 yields 1.73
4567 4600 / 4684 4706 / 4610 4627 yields 0.40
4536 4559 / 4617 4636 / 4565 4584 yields -1.35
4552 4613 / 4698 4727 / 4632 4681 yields -0.96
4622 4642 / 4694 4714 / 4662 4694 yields 0.48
